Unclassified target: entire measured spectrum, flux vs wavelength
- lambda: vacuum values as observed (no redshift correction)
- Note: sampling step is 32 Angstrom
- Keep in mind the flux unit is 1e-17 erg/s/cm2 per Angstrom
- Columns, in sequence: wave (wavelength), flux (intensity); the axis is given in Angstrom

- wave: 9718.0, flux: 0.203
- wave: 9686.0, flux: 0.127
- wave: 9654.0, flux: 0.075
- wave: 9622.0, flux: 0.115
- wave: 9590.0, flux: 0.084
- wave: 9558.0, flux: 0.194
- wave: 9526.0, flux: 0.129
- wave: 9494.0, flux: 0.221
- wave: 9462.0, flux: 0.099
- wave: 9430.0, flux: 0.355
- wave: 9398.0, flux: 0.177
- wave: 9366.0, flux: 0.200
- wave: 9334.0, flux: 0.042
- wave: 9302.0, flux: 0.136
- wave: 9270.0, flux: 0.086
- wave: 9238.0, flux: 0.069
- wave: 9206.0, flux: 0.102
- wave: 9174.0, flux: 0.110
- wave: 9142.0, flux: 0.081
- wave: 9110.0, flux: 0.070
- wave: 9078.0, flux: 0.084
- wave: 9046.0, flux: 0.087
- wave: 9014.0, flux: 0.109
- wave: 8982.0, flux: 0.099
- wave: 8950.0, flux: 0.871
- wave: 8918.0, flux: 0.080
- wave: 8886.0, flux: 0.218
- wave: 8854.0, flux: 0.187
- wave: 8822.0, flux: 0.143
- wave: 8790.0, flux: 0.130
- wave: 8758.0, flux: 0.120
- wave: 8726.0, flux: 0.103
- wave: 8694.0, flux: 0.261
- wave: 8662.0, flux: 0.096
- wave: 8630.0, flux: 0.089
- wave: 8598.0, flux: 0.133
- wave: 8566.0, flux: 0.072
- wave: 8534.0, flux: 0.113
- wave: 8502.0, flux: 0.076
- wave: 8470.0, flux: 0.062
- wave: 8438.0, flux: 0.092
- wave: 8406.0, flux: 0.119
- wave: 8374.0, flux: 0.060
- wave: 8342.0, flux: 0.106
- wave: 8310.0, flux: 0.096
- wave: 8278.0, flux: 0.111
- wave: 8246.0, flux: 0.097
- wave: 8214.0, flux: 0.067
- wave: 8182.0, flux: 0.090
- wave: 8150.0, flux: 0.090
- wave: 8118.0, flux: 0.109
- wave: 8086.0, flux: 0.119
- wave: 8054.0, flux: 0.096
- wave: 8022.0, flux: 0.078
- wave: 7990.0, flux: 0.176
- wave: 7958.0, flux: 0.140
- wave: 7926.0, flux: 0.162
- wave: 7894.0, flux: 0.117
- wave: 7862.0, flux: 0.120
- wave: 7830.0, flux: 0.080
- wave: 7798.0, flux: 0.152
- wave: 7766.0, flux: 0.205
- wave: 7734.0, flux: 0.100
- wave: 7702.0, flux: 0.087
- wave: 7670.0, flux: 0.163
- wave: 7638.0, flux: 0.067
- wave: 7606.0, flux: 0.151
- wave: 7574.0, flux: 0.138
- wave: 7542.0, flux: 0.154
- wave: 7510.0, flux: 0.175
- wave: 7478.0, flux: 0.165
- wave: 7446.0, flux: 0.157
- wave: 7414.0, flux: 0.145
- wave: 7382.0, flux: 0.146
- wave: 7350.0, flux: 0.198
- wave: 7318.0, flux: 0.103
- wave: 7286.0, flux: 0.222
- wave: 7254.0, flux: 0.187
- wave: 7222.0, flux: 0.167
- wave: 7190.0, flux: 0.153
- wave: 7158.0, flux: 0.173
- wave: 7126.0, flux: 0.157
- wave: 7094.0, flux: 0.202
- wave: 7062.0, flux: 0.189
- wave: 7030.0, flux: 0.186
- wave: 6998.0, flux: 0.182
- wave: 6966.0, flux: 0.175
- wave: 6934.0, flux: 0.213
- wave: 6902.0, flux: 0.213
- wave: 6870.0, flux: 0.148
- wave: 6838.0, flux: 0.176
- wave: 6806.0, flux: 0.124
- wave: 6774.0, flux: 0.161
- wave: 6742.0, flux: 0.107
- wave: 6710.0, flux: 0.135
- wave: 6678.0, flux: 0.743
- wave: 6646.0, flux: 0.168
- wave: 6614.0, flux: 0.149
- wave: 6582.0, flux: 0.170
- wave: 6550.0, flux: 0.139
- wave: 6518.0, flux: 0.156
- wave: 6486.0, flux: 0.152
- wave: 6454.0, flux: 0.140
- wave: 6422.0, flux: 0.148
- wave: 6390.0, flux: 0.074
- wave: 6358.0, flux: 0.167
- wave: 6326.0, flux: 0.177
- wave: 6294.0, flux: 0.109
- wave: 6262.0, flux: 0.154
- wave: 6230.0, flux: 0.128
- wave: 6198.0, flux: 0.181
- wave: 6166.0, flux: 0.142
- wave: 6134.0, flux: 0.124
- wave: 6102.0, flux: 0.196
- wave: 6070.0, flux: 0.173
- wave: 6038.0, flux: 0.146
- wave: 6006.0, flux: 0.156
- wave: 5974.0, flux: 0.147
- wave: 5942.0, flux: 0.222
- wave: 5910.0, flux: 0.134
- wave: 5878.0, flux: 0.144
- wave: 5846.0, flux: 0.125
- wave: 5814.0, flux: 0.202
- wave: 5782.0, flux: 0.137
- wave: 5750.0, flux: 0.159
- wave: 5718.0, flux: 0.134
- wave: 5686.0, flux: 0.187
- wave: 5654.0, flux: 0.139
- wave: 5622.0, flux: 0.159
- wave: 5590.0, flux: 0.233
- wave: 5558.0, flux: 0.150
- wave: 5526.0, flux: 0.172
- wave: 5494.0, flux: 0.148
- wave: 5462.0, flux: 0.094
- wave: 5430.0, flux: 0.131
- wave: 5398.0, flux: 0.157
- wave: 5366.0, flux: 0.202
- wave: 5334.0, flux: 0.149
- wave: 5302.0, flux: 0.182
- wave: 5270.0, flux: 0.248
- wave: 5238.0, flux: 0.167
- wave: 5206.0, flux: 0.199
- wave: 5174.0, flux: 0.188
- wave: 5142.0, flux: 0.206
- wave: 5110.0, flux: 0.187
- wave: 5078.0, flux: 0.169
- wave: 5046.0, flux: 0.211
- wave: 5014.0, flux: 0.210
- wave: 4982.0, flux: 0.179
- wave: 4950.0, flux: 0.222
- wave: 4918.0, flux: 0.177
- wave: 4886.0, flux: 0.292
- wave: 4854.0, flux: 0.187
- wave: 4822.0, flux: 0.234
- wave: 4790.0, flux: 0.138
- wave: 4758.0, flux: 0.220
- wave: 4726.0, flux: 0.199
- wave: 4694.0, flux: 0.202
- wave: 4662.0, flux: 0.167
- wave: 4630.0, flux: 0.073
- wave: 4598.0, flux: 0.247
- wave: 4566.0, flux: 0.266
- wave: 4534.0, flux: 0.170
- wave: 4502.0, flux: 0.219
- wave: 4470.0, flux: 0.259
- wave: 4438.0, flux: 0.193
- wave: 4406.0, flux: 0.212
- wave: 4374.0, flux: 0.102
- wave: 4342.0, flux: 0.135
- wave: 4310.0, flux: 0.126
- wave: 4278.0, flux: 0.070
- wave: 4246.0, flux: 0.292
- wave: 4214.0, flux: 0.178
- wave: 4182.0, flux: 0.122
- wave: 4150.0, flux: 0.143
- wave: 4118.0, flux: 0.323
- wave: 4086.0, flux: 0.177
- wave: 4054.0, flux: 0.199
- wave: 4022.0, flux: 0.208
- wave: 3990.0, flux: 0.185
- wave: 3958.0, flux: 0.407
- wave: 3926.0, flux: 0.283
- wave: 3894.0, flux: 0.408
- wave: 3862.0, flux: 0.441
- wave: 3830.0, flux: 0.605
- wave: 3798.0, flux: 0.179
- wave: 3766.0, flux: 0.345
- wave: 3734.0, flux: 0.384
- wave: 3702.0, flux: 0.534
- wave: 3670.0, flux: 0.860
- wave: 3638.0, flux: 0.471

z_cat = 0.788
